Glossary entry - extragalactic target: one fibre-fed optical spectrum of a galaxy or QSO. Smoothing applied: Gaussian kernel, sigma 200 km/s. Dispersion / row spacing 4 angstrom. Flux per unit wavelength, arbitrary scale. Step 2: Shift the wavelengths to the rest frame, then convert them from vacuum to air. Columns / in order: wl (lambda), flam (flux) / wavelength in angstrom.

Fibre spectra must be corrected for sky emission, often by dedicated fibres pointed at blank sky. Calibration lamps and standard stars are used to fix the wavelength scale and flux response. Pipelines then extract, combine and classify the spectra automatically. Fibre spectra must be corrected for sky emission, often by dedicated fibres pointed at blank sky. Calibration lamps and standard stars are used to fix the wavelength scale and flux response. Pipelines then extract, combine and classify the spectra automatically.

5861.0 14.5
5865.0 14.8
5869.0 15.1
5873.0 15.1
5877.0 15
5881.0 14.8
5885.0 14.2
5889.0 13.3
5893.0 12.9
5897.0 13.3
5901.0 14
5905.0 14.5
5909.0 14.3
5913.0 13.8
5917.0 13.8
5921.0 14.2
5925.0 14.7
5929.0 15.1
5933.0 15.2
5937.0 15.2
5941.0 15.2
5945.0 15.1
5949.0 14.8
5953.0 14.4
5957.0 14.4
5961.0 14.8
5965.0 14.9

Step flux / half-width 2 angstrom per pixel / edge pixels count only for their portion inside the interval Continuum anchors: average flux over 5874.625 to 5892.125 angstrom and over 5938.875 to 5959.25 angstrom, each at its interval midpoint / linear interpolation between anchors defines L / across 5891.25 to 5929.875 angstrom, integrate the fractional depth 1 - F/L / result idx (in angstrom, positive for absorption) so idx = 1.2 angstrom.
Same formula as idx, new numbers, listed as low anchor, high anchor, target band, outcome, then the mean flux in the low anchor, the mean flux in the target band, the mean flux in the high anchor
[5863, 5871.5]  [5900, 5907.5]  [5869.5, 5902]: 1.11 angstrom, 15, 14.1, 14.3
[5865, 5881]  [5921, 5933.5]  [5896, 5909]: 0.77 angstrom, 15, 14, 14.8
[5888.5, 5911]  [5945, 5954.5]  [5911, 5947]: -0.96 angstrom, 13.7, 14.7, 14.7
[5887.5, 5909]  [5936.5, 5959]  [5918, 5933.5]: -0.41 angstrom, 13.7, 14.7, 14.8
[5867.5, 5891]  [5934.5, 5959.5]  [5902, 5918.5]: 0.67 angstrom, 14.6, 14.1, 14.9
